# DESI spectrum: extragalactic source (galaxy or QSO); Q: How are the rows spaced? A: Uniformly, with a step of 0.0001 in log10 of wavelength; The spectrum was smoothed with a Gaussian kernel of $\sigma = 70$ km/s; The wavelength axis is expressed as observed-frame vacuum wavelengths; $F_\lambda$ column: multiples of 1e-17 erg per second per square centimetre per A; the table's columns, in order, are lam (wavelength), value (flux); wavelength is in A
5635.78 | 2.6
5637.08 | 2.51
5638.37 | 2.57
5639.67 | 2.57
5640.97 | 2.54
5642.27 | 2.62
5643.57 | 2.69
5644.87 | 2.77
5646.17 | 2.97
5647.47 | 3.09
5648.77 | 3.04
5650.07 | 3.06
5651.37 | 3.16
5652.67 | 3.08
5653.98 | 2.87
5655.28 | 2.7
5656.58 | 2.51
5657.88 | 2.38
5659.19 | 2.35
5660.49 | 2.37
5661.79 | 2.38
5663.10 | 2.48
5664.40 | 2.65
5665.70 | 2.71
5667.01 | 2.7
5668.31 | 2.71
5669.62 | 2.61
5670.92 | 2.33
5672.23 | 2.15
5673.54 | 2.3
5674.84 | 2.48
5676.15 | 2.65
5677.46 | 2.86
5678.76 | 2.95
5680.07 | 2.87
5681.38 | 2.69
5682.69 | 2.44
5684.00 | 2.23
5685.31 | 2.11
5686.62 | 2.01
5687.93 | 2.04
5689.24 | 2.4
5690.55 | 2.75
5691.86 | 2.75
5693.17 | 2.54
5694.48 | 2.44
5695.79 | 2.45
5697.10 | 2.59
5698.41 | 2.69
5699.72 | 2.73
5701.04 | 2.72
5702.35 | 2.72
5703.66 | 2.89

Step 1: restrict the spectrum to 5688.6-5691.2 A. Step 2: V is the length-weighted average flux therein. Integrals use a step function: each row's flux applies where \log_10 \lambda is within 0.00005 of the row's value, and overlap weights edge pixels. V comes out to 2.58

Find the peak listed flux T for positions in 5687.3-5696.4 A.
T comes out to 2.75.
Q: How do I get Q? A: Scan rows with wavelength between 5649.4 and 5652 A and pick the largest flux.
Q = 3.16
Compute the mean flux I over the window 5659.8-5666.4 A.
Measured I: 2.52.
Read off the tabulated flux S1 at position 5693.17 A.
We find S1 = 2.54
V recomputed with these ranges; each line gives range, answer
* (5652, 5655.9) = 2.88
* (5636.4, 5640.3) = 2.55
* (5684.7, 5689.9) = 2.14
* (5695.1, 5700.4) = 2.61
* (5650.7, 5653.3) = 3.12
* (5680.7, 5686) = 2.36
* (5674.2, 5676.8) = 2.56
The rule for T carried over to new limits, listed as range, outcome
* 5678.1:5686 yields 2.95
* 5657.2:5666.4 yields 2.71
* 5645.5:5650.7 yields 3.09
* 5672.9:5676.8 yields 2.65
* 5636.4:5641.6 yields 2.57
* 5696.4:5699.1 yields 2.69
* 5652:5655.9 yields 3.08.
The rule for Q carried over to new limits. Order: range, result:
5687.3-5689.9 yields 2.4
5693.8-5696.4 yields 2.45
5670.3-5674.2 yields 2.33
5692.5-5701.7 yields 2.73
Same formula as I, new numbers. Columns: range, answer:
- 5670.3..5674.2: 2.26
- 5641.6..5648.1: 2.83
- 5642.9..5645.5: 2.73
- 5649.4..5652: 3.11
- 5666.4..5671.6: 2.59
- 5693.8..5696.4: 2.45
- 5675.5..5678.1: 2.75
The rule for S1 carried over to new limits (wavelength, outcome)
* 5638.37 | 2.57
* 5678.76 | 2.95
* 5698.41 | 2.69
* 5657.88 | 2.38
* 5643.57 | 2.69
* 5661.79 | 2.38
